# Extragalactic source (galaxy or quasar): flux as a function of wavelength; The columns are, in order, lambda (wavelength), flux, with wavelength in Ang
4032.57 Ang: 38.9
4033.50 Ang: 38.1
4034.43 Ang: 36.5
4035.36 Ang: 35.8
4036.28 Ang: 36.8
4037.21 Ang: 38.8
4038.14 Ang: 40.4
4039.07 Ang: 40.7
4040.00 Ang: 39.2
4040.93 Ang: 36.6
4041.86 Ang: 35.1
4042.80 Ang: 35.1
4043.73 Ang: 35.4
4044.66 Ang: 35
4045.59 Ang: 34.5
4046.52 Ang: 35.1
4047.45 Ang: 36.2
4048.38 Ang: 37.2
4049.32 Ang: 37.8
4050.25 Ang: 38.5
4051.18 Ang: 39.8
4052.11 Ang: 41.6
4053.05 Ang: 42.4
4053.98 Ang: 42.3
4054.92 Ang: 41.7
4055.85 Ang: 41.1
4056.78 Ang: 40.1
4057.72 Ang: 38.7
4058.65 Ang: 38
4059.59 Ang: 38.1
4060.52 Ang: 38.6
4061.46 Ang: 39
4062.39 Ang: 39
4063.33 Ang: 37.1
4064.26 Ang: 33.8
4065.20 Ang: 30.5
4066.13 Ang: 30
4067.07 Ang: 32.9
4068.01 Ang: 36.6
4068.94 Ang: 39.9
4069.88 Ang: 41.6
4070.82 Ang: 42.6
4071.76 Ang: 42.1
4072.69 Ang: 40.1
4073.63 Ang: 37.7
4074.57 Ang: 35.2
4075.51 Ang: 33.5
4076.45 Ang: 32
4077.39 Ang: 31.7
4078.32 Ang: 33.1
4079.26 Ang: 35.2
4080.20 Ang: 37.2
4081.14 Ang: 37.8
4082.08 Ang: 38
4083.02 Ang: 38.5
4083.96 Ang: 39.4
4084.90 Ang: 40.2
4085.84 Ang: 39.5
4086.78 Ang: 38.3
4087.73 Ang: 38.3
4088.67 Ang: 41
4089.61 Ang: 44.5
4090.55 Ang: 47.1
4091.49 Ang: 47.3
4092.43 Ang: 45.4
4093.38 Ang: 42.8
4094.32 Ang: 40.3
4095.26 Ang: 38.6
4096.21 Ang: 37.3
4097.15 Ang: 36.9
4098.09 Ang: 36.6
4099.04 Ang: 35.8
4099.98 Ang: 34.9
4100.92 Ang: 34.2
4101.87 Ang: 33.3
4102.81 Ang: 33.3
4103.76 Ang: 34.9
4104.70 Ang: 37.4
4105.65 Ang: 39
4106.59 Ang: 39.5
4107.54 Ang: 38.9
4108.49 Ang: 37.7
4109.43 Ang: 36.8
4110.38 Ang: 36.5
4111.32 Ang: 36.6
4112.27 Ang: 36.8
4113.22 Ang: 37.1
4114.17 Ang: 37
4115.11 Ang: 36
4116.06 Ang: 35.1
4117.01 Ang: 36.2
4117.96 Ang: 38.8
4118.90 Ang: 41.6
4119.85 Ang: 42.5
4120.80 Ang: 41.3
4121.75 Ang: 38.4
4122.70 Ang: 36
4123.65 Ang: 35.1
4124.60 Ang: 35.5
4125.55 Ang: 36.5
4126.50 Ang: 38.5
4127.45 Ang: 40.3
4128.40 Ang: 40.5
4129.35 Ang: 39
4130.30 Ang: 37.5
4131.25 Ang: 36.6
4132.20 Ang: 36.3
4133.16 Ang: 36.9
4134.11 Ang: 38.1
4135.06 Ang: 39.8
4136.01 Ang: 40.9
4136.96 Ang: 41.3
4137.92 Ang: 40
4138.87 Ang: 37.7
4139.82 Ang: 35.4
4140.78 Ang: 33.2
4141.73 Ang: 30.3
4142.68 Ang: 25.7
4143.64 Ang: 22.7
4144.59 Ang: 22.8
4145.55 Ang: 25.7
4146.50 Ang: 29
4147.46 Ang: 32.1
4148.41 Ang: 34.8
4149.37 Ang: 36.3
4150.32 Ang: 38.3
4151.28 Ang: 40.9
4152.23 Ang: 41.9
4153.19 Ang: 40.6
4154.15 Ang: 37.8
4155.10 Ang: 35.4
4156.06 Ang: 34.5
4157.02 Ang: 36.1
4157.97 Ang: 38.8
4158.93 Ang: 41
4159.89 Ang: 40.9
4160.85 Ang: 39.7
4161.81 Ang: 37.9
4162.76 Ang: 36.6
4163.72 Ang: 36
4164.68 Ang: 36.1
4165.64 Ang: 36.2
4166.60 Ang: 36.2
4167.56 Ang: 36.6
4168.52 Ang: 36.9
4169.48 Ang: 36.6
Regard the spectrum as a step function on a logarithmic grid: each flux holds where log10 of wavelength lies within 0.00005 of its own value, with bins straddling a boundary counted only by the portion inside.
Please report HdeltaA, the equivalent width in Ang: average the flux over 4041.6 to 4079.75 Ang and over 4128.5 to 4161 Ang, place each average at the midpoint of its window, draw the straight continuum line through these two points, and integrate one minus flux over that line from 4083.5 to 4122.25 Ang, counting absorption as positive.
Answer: -2.2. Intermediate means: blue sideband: 37.2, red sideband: 35.8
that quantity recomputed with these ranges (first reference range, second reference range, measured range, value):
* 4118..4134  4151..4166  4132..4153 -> 2.0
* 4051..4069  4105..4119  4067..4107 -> -0.5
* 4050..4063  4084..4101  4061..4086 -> 2.0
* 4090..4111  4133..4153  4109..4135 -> -0.9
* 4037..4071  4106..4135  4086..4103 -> -0.7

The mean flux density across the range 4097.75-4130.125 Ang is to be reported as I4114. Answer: 37.3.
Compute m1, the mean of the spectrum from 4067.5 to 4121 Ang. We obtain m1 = 38.2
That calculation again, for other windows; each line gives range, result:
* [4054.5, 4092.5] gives 38.3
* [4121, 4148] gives 35.1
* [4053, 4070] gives 37.8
